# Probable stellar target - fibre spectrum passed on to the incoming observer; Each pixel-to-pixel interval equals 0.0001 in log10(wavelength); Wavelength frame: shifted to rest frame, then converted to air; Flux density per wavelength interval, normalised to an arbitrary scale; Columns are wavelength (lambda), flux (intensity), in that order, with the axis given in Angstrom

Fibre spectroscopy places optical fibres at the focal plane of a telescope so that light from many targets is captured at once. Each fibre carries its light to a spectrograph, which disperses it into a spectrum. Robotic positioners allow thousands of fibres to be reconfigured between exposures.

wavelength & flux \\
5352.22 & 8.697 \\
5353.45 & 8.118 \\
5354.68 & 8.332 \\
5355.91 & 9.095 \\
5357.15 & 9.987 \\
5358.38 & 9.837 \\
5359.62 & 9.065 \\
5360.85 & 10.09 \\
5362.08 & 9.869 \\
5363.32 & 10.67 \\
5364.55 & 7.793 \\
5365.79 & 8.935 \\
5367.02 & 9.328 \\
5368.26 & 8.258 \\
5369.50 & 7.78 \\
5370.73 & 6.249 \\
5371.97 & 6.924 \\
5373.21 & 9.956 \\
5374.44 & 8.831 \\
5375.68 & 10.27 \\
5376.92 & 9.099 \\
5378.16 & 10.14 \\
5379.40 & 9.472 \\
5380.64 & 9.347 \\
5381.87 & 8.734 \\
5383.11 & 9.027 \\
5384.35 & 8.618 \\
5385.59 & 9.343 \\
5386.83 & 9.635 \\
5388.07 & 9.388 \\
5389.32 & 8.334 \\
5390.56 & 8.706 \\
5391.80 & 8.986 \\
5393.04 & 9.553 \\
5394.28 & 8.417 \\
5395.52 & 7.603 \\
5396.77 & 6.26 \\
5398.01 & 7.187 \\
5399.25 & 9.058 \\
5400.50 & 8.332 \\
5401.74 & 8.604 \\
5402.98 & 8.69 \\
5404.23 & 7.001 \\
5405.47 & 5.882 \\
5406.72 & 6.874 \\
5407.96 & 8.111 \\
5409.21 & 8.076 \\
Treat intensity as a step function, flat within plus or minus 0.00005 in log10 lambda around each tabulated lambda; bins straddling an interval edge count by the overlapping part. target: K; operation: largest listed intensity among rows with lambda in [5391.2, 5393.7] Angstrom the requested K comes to 9.553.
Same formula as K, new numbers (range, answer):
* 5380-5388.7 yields 9.635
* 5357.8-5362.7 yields 10.09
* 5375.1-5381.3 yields 10.27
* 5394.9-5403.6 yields 9.058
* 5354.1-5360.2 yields 9.987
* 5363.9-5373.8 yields 9.956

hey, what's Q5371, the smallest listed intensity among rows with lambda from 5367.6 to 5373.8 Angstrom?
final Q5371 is 6.249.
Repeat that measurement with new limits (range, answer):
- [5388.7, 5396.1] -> 7.603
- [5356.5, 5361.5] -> 9.065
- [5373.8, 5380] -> 8.831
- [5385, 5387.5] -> 9.343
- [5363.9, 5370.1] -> 7.78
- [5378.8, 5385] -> 8.618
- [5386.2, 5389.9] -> 8.334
